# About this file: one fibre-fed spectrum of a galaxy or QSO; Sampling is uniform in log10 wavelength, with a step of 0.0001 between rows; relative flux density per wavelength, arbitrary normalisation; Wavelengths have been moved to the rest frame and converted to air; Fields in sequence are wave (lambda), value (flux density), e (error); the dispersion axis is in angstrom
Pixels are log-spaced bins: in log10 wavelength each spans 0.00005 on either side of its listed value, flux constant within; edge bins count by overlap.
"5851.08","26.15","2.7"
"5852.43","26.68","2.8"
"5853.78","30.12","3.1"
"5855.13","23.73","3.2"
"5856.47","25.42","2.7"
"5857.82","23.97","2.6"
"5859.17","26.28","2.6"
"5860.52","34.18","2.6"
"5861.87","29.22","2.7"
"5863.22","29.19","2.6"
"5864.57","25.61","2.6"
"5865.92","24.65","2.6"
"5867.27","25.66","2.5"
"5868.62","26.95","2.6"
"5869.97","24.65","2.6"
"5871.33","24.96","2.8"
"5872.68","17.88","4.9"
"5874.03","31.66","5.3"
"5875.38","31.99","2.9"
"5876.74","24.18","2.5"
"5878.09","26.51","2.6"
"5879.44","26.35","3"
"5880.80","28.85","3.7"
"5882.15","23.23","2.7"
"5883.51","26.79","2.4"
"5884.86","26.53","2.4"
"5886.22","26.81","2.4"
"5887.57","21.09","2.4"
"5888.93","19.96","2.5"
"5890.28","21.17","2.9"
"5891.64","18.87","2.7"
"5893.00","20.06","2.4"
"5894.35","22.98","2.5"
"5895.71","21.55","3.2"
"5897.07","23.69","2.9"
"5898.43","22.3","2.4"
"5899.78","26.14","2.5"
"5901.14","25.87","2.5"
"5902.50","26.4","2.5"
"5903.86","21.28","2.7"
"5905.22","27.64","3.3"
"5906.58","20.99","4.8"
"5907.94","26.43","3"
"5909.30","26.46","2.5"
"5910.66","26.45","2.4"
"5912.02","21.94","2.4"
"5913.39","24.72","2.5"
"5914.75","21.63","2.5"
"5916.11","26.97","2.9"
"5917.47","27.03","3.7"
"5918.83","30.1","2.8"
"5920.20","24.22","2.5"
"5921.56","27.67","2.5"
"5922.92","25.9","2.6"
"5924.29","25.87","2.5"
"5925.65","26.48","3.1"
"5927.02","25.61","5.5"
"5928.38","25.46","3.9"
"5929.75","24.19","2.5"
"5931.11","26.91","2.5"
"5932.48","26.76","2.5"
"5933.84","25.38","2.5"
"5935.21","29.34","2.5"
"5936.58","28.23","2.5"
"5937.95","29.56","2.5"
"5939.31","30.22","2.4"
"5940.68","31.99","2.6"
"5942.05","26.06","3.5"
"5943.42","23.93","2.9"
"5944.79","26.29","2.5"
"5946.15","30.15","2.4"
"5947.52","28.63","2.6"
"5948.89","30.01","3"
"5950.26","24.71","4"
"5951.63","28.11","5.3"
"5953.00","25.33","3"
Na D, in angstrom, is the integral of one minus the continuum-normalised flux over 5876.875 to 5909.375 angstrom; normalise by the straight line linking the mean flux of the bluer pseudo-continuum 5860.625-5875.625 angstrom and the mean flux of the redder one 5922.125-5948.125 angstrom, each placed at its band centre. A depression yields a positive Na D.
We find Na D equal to 3.46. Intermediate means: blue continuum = 26.7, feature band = 24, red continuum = 27.2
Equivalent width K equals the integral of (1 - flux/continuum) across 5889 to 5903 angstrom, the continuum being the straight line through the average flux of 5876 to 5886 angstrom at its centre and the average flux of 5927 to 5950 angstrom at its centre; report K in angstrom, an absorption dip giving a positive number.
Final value 2.0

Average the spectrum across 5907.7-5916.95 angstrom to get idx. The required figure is 24.9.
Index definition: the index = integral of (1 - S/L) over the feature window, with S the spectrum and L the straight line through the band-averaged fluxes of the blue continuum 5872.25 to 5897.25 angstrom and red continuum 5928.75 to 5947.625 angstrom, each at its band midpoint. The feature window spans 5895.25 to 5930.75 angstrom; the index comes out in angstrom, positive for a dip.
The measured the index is 1.23 angstrom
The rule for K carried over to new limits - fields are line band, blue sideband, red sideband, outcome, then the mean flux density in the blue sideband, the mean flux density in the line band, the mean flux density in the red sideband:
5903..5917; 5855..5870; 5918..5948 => 1.3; 26.8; 24.5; 27.2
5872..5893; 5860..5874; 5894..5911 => 0.8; 26.5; 24.6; 24.5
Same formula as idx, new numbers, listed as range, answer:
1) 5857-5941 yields 25.6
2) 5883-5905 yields 23.3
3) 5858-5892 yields 25.8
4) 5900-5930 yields 25.4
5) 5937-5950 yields 28.4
